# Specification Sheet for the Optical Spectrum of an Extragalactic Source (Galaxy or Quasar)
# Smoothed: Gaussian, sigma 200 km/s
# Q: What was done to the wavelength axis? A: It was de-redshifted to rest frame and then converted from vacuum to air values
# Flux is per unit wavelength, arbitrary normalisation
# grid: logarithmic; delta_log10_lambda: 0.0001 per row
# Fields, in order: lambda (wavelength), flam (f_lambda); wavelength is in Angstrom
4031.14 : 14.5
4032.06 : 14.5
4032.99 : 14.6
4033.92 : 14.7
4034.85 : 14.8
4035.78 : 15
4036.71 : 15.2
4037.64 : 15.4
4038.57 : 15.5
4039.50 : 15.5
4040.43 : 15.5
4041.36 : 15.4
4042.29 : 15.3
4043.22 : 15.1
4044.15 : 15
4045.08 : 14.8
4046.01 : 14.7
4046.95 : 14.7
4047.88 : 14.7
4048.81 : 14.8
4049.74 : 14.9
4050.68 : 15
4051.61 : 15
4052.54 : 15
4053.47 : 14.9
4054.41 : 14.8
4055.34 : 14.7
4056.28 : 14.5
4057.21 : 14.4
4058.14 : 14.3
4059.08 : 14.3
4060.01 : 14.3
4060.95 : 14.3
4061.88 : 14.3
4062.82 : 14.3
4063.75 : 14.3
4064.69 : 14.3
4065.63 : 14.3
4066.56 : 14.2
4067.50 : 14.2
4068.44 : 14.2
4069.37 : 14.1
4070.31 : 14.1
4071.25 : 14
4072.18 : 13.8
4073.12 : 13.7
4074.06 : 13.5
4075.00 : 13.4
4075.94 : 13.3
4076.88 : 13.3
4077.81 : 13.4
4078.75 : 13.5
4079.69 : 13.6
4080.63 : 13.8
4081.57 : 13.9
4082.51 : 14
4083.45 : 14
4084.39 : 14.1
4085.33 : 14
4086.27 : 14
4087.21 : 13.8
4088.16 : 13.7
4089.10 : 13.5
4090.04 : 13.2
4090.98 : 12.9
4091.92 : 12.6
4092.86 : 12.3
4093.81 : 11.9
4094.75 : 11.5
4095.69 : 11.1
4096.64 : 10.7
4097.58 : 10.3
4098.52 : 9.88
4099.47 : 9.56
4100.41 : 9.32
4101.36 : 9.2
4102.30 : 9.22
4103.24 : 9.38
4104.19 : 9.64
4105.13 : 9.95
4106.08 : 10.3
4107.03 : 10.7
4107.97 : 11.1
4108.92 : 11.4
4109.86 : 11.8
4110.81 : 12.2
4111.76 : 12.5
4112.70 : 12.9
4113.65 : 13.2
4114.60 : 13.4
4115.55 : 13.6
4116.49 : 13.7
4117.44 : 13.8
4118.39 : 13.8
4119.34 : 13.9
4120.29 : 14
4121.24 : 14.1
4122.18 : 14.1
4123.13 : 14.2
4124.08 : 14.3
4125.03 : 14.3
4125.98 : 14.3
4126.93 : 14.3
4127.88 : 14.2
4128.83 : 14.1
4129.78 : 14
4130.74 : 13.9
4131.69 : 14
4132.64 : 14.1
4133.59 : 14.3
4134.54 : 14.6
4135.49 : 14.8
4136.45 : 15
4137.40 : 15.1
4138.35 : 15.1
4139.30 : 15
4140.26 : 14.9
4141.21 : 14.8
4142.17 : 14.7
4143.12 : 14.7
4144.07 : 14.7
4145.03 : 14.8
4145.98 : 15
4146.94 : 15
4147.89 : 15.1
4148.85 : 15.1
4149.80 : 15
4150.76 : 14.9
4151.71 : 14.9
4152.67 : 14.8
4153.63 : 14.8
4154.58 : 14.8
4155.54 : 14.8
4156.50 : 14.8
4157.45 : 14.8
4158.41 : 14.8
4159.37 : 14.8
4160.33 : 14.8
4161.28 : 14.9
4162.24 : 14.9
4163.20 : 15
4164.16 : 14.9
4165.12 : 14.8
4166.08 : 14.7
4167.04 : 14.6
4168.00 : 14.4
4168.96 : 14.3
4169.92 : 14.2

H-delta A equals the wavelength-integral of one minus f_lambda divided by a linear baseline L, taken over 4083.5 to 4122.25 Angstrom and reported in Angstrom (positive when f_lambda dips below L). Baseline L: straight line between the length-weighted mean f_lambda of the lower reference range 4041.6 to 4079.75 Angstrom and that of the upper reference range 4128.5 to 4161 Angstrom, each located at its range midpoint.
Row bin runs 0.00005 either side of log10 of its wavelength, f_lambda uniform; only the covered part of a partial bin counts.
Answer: 6.5 Angstrom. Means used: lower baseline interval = 14.3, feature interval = 12.1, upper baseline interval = 14.7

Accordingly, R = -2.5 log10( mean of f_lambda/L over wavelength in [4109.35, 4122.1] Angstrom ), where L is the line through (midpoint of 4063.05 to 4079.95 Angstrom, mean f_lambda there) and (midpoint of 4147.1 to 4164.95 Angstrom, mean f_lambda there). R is 0.08 mag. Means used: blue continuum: 13.9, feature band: 13.3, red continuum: 14.9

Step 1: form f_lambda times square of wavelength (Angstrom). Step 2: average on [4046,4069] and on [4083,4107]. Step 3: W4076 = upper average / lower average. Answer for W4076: 0.81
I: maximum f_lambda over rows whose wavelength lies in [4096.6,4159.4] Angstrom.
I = 15.1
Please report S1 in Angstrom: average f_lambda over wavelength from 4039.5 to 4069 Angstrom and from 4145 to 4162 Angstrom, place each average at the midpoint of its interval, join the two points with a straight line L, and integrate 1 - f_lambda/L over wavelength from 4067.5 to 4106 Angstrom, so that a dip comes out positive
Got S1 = 5.9 Angstrom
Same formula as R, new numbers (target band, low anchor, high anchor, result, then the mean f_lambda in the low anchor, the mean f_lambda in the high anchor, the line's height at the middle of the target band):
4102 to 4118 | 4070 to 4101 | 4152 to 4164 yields 0.153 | 12.8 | 14.8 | 13.5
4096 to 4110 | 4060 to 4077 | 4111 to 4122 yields 0.323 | 14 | 13.5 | 13.7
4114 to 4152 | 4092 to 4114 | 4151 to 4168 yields -0.118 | 10.9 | 14.8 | 13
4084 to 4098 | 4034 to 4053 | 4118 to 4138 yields 0.158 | 15.1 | 14.3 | 14.6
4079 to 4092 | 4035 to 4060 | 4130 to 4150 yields 0.089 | 14.9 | 14.7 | 14.8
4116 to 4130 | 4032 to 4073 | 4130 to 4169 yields 0.049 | 14.7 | 14.8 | 14.7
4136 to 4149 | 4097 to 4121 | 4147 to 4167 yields -0.080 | 11.6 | 14.9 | 13.9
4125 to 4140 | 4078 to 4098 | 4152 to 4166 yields -0.024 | 13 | 14.8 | 14.1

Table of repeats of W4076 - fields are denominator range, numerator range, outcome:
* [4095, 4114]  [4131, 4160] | 1.41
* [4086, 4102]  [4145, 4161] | 1.31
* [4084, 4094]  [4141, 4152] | 1.15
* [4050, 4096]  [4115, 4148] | 1.07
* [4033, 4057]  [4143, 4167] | 1.05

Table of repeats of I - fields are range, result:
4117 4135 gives 14.6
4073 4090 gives 14.1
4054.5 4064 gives 14.7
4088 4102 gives 13.7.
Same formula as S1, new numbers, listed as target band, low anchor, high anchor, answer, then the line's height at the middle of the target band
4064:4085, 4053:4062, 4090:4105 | -1.62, 12.9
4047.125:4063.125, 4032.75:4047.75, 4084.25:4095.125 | -0.16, 14.5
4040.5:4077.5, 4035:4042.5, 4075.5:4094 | 0.22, 14.5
